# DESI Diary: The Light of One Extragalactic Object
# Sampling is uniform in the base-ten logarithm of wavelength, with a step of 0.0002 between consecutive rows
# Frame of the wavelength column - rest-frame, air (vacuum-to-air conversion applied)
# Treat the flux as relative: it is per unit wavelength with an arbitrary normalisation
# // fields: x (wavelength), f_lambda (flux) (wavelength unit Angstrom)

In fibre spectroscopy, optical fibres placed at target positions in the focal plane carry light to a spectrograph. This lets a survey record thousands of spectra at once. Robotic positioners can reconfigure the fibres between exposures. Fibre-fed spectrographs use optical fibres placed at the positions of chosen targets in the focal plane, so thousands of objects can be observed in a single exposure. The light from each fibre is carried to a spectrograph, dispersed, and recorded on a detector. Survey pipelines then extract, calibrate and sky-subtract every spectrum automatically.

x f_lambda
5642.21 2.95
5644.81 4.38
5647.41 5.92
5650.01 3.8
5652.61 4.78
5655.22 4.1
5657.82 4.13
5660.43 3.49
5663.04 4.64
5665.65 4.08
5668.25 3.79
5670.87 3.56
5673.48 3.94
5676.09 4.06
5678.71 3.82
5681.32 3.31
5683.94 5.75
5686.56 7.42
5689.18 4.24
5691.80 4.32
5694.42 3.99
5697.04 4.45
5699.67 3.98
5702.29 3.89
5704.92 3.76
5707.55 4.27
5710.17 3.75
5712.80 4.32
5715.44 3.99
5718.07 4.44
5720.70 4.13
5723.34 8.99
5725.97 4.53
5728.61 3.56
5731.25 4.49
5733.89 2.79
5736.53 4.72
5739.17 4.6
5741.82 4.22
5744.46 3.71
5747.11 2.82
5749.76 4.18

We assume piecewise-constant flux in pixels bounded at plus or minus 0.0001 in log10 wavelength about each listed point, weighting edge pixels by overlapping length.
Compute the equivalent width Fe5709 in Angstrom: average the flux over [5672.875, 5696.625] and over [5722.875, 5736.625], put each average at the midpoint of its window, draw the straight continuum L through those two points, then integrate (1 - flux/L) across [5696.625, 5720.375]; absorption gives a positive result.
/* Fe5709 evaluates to 2.6 Angstrom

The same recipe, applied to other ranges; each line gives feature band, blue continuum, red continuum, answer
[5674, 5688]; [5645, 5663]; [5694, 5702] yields -2.0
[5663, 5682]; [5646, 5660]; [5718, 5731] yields 3.2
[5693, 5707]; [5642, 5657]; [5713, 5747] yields 1.3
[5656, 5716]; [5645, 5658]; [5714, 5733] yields 6.1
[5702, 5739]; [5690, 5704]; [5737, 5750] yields -3.7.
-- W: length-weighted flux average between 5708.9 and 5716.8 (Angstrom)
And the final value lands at 4.02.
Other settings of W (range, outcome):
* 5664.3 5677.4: 3.89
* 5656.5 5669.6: 4.02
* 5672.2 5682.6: 3.78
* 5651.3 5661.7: 4.13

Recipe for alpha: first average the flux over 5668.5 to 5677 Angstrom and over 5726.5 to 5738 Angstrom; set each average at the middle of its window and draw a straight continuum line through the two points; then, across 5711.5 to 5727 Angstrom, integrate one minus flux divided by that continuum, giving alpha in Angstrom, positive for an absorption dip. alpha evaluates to -4.6 Angstrom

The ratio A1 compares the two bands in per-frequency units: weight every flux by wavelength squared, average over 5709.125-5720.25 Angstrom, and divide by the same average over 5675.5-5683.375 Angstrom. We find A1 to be 1.08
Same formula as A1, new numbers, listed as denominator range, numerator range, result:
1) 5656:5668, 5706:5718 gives 1.03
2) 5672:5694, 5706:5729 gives 1.04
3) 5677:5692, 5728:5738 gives 0.83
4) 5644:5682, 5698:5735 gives 1.08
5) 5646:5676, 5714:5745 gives 1.11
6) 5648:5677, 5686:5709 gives 1.09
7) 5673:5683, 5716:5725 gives 1.49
